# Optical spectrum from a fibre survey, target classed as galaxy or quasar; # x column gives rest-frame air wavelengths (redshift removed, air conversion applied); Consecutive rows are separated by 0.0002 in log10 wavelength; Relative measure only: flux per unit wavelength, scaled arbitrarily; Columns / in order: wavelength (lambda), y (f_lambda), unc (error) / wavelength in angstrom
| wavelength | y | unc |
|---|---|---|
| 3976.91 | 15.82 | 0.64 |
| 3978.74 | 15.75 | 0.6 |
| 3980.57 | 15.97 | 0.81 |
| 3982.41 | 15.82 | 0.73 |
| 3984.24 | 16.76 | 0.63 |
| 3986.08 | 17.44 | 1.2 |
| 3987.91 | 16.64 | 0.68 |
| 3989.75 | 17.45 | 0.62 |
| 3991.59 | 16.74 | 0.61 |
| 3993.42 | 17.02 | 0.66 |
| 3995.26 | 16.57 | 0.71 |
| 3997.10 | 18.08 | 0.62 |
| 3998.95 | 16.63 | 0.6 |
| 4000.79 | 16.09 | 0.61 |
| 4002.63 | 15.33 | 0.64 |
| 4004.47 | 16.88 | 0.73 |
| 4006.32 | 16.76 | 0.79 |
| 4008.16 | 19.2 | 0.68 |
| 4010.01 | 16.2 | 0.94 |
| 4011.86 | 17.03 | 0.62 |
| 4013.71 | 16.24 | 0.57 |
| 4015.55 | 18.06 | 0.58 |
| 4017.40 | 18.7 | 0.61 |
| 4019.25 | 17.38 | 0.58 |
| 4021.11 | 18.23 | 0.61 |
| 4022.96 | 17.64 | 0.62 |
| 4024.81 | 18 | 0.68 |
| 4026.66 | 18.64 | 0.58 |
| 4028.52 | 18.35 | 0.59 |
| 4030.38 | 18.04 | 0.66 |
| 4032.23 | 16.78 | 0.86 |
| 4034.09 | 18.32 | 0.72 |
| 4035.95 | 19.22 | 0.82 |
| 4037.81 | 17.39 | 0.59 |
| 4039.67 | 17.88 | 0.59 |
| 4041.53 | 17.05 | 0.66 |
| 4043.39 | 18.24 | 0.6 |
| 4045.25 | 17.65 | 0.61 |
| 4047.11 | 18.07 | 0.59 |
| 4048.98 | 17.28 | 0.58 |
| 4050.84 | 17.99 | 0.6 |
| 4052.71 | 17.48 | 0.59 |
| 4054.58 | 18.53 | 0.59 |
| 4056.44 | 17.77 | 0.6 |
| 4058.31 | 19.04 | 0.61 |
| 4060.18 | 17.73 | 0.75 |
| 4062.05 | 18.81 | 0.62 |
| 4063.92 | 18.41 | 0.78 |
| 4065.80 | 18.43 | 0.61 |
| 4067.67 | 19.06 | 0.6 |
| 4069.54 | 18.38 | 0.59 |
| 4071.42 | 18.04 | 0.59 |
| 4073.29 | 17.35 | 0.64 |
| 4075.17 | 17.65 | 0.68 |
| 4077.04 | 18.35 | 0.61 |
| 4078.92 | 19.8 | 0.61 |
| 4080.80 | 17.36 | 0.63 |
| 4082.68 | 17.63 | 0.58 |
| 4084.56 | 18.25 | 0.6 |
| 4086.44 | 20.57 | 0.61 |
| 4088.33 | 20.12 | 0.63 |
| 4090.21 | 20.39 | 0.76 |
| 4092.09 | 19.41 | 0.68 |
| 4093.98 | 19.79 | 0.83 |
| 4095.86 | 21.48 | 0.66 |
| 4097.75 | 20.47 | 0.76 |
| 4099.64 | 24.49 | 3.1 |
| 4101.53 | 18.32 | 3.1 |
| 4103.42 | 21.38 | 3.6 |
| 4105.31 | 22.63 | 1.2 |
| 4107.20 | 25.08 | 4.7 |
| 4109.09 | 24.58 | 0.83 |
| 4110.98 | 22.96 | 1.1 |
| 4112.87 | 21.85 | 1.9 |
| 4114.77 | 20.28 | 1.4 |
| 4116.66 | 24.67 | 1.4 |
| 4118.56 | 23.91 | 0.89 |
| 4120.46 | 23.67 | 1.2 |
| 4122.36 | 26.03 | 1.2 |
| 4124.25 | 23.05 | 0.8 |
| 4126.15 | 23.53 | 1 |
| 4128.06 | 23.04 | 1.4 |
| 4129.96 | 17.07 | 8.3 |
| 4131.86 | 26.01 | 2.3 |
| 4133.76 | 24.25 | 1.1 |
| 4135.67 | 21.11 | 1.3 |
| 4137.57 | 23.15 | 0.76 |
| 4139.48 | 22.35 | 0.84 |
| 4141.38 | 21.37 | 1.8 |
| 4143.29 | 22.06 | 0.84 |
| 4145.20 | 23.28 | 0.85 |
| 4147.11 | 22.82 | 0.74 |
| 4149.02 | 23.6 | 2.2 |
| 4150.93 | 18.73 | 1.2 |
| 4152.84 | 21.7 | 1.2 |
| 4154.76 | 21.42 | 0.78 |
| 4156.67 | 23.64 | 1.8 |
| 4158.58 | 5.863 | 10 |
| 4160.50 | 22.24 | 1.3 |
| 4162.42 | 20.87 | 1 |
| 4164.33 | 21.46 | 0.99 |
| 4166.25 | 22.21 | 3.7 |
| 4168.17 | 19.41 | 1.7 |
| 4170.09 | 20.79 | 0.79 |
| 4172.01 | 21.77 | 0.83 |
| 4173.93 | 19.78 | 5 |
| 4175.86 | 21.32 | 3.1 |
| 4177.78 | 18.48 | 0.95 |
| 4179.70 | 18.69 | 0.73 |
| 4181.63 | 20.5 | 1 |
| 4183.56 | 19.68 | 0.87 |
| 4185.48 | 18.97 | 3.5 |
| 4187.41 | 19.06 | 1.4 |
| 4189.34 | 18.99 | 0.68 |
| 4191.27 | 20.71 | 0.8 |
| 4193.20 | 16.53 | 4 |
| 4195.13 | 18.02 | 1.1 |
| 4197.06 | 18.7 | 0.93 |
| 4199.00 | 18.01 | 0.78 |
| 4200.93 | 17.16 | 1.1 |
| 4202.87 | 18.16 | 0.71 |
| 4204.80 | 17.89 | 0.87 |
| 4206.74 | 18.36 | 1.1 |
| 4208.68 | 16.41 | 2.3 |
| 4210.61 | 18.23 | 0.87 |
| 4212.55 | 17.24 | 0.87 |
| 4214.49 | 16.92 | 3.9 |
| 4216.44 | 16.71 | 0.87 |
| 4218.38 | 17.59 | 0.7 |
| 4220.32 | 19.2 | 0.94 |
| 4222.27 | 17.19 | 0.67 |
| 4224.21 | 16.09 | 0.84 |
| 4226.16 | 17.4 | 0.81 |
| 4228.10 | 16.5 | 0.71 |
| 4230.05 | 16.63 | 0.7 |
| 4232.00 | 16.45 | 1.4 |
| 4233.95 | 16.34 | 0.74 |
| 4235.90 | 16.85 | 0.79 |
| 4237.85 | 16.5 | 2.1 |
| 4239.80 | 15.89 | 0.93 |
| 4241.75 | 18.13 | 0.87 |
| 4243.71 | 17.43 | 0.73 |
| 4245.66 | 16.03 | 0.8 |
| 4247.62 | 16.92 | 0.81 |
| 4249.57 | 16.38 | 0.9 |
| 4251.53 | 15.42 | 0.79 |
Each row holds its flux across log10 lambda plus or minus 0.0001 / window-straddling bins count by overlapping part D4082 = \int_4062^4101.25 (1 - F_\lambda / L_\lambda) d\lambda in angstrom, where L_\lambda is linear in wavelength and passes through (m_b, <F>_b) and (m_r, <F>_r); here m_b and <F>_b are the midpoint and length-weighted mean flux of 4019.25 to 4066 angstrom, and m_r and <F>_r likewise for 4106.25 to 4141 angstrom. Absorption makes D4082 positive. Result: 2.4 angstrom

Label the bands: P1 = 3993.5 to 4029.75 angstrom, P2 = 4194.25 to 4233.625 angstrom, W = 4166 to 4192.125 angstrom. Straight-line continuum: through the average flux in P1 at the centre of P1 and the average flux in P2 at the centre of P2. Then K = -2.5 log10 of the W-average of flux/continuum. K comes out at -0.15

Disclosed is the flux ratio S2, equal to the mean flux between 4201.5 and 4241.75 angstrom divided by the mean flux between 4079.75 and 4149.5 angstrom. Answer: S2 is 0.78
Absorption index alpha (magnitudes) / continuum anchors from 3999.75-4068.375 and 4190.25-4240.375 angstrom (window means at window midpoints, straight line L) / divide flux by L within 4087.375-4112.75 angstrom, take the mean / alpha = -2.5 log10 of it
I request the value -0.222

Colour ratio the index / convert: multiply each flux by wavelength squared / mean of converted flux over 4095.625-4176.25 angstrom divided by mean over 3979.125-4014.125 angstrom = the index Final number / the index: 1.39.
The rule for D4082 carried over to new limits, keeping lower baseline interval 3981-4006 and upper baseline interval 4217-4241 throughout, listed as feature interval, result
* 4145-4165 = -4.2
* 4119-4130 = -4.2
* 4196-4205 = -0.6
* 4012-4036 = -1.7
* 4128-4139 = -3.6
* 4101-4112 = -3.8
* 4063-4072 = -0.9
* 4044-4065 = -1.6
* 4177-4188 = -1.6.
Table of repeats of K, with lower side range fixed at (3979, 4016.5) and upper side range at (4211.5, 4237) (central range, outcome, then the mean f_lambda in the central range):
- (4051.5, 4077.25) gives -0.08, 18.2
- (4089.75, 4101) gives -0.23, 20.9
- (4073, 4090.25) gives -0.11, 18.7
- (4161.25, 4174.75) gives -0.23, 20.9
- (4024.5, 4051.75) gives -0.07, 17.9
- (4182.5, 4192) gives -0.15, 19.5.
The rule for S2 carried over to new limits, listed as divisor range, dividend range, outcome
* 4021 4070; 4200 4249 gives 0.95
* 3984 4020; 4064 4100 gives 1.13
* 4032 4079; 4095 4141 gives 1.26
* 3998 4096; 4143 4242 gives 1.04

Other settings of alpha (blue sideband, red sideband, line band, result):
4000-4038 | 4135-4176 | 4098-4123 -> -0.159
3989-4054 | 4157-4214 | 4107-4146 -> -0.243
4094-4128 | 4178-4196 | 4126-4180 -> -0.021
